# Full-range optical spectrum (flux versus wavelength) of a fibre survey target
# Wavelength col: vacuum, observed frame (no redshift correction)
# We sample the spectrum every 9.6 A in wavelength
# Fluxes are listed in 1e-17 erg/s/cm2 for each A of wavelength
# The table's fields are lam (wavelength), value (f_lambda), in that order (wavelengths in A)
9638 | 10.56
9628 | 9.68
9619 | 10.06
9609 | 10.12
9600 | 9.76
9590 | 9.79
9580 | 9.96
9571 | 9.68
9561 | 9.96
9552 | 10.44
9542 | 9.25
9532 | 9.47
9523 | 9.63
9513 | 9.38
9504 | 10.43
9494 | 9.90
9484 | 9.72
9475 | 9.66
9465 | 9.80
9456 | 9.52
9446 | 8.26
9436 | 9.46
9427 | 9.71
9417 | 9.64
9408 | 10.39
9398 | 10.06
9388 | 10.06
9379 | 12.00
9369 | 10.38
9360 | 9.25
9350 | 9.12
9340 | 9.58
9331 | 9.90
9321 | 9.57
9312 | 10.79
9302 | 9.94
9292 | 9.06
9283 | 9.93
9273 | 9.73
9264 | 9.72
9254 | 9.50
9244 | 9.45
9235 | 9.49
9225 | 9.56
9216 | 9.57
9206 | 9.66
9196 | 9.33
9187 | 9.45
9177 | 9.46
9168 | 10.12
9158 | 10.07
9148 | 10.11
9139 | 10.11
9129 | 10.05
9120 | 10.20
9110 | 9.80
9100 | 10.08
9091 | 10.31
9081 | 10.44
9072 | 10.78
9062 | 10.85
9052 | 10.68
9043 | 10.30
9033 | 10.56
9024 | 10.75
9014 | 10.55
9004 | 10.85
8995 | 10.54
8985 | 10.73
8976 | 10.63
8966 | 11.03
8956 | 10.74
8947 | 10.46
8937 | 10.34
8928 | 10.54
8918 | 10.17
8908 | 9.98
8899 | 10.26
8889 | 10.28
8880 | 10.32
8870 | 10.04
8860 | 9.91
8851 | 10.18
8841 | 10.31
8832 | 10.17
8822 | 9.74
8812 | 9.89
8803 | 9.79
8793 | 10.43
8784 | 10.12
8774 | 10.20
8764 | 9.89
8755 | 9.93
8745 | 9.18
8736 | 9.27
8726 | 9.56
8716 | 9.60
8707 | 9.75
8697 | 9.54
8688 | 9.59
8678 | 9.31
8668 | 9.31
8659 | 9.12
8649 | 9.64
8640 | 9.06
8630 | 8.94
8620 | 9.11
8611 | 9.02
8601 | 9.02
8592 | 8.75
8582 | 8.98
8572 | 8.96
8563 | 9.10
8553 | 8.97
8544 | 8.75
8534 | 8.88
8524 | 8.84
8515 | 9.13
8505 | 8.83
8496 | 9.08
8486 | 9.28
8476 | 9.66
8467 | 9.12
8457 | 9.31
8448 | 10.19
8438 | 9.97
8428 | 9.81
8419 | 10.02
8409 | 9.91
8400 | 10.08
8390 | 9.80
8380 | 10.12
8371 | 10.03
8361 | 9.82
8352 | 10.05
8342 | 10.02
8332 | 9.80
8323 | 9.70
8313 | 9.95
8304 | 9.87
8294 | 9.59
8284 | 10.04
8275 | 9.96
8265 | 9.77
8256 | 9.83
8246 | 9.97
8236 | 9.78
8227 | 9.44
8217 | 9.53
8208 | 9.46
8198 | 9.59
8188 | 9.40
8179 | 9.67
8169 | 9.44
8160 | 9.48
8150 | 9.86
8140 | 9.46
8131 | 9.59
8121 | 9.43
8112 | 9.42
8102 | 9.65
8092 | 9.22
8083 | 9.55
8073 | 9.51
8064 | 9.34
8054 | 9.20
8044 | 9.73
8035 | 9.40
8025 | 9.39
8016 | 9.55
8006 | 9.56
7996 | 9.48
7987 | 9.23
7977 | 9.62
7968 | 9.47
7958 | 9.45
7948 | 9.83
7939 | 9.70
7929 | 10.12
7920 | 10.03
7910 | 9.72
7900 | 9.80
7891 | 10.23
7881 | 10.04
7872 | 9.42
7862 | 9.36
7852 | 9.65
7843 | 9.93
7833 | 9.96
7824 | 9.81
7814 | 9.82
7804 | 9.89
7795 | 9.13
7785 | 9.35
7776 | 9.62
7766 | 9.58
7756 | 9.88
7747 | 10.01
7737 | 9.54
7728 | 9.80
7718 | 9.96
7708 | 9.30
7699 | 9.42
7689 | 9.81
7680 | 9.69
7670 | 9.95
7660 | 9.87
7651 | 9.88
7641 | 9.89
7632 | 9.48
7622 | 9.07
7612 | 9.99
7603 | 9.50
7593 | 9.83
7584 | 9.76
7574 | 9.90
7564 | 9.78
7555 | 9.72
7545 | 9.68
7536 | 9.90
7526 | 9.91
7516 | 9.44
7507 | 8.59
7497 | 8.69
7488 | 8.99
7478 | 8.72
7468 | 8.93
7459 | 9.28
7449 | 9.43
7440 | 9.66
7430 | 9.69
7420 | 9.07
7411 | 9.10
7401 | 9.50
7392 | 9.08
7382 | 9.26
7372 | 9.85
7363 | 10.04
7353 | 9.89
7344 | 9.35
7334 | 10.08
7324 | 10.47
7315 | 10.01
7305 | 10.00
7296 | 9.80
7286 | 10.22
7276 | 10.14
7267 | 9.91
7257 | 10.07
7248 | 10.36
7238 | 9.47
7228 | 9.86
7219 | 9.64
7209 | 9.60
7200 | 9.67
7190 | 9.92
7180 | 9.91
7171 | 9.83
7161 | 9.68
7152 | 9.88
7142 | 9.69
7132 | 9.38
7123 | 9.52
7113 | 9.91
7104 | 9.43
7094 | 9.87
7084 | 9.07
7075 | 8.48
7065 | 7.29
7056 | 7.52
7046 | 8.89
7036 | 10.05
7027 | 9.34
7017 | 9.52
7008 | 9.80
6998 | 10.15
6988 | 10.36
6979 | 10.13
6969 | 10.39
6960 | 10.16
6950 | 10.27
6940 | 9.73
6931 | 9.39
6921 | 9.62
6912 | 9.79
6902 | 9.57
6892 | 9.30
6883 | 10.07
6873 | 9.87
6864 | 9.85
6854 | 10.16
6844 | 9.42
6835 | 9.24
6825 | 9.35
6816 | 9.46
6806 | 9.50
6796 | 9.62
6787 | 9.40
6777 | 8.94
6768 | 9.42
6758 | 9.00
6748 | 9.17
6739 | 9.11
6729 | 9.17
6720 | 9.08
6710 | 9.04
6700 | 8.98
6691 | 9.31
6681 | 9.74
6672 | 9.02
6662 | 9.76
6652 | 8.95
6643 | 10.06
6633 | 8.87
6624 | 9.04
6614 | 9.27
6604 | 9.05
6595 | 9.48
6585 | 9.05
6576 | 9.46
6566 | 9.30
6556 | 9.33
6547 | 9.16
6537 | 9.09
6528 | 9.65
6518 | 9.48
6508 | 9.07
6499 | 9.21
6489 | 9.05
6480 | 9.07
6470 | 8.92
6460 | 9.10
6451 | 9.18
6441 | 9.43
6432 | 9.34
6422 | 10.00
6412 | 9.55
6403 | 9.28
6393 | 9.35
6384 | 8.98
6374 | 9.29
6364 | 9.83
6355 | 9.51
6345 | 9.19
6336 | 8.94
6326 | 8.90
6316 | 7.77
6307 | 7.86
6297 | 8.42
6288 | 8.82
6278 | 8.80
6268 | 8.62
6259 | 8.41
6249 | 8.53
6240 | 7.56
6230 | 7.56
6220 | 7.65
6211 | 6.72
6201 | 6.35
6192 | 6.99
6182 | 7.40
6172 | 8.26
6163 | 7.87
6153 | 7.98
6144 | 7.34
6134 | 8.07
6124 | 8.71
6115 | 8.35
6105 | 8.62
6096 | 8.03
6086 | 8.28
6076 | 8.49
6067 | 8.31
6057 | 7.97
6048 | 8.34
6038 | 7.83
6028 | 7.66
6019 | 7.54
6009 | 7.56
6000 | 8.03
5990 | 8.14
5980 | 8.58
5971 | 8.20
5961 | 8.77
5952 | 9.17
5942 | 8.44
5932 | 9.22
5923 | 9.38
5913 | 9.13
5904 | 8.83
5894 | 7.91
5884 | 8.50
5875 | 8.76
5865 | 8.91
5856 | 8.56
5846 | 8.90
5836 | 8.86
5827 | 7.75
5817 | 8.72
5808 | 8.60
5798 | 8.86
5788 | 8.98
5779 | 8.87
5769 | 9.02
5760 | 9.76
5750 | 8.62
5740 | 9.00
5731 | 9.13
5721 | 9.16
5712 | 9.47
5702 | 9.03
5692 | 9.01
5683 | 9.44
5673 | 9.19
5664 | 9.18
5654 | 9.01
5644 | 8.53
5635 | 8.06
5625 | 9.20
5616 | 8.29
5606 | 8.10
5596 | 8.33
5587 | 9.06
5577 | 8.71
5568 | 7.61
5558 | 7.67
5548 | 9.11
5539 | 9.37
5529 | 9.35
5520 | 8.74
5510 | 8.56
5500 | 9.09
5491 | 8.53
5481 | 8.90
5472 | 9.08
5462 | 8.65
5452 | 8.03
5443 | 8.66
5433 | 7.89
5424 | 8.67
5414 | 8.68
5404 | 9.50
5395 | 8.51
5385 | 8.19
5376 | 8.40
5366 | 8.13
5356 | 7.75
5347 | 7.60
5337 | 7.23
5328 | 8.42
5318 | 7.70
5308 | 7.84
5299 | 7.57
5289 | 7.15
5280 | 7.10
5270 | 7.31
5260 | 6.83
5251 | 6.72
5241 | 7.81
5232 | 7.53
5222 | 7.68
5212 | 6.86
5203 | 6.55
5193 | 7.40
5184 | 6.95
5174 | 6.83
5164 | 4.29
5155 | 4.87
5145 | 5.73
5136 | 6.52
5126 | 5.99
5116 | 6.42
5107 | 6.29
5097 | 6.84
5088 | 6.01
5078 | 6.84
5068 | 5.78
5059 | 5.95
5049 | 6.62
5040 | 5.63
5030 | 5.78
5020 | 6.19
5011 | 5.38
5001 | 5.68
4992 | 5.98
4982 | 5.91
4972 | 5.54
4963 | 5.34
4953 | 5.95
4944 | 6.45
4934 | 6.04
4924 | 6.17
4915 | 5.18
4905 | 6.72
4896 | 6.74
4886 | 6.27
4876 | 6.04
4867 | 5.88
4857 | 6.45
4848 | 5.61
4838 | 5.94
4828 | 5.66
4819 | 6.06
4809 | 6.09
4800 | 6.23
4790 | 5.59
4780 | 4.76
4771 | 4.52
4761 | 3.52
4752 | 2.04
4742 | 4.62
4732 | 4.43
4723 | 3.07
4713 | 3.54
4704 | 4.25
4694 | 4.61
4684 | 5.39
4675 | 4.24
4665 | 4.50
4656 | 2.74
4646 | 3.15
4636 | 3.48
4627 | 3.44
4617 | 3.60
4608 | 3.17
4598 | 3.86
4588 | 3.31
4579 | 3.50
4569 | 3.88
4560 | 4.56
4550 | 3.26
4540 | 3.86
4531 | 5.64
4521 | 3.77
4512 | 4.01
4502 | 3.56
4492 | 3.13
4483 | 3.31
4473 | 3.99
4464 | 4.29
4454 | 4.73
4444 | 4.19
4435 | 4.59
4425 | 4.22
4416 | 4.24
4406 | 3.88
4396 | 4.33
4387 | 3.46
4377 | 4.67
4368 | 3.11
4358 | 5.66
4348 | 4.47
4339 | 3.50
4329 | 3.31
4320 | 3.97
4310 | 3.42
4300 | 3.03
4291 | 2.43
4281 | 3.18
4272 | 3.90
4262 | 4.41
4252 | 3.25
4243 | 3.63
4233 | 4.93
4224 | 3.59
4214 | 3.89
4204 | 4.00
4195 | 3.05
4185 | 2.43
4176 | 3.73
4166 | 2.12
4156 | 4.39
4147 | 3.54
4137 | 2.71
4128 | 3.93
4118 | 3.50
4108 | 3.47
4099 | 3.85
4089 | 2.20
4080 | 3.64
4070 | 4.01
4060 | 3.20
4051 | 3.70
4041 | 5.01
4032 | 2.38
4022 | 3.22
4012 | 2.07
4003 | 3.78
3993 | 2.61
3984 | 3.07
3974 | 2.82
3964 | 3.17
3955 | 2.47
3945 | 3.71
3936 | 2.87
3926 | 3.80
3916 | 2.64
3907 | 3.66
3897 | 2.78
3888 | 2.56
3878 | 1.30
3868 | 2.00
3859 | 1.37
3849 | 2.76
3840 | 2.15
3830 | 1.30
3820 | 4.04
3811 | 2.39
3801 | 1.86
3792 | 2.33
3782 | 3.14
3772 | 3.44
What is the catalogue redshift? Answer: 0.20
